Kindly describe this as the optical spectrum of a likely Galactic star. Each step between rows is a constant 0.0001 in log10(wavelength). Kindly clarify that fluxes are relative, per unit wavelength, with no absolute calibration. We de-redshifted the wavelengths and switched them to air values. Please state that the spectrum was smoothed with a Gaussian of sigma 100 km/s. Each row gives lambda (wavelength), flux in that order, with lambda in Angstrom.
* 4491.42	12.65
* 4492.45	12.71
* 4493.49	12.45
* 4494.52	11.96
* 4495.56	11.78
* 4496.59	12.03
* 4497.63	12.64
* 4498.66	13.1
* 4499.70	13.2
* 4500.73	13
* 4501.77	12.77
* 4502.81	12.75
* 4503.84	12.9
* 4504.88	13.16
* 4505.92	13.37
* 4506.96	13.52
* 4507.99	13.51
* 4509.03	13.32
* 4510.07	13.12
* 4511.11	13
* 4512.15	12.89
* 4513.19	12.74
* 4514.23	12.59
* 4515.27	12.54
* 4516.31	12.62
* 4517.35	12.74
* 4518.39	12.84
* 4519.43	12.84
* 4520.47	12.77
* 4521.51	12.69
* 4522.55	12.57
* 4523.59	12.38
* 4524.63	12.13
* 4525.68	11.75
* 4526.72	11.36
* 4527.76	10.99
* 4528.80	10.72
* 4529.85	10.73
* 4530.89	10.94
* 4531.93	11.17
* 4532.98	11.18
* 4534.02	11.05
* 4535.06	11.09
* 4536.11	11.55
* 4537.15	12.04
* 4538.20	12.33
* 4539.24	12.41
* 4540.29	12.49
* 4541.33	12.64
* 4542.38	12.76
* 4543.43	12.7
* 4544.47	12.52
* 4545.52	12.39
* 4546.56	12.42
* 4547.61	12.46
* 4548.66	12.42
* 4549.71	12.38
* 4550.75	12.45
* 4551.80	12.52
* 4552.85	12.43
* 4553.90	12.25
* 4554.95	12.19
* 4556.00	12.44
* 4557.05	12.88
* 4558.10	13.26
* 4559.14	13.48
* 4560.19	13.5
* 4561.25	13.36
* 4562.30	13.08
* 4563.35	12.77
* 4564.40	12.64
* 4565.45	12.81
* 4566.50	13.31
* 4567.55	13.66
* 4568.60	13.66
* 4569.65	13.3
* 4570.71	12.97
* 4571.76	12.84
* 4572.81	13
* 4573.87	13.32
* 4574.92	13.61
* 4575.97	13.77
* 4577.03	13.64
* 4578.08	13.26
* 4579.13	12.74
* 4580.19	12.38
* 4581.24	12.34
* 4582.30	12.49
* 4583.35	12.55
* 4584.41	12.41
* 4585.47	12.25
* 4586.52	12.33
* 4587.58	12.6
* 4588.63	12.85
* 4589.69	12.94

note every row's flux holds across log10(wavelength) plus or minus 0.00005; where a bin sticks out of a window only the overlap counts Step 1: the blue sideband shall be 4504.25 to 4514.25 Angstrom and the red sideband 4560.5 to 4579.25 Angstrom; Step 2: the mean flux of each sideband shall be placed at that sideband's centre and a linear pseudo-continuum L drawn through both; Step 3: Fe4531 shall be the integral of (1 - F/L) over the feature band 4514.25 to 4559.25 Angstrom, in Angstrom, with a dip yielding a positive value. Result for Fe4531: 3.36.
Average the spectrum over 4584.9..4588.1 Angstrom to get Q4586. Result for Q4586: 12.4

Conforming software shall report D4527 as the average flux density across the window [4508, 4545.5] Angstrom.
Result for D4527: 12.2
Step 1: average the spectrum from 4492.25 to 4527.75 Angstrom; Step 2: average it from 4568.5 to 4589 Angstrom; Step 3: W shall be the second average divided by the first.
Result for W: 1.02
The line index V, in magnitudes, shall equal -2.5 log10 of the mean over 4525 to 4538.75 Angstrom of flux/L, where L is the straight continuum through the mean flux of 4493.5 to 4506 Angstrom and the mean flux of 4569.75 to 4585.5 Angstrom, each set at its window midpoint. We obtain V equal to 0.13 mag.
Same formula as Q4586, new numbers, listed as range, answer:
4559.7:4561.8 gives 13.4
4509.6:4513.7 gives 12.9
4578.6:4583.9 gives 12.5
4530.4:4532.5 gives 11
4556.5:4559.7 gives 13.2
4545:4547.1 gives 12.4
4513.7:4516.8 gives 12.6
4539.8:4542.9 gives 12.6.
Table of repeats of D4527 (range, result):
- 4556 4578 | 13.2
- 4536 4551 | 12.4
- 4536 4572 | 12.7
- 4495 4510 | 12.9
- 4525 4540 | 11.4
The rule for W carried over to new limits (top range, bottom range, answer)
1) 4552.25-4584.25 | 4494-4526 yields 1.02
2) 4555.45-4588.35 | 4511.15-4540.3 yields 1.08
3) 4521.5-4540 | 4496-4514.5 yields 0.89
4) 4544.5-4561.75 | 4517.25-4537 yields 1.08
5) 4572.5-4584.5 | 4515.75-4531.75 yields 1.08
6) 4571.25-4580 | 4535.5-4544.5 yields 1.07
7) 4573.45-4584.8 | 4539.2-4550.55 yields 1.04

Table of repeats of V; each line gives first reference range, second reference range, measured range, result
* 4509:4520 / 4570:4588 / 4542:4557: 0.03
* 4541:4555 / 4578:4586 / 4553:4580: -0.05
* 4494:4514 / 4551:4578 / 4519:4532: 0.10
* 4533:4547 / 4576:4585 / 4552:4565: -0.03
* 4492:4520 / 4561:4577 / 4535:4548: 0.06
